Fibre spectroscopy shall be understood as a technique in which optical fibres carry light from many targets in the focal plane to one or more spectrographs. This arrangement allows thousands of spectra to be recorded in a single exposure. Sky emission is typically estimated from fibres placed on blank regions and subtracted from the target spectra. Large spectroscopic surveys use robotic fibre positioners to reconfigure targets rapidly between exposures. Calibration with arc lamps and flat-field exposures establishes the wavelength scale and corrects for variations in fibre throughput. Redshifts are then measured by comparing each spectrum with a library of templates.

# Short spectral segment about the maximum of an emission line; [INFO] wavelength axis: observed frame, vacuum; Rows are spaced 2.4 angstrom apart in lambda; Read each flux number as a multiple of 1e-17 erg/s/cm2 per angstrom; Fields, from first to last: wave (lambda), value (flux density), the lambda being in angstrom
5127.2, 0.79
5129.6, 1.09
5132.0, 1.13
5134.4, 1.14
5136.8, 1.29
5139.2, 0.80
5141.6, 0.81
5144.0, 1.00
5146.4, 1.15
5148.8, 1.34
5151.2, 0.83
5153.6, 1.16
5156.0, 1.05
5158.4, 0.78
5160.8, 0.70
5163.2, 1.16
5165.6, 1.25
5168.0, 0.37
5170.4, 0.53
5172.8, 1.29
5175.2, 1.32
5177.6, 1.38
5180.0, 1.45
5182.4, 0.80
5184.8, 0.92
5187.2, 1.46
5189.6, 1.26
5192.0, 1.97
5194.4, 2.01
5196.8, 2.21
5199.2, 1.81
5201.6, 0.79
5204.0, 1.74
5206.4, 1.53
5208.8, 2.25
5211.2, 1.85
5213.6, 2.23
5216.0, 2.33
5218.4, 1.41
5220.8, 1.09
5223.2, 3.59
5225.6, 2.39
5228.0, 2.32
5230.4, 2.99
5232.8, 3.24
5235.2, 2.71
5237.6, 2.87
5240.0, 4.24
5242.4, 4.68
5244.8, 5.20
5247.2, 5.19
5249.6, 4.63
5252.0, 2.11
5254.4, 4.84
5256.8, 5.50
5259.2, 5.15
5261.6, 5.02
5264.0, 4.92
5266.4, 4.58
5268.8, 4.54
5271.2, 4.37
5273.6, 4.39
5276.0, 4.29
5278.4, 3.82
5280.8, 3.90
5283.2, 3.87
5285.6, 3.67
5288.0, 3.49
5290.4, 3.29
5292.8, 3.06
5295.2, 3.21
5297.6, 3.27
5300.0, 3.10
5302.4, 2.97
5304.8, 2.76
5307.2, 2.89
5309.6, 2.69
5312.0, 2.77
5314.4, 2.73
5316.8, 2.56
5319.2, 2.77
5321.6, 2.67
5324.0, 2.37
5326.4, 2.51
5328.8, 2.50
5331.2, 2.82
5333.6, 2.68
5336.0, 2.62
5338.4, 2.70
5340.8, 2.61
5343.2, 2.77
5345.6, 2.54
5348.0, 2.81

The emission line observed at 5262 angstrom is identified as Lyman alpha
